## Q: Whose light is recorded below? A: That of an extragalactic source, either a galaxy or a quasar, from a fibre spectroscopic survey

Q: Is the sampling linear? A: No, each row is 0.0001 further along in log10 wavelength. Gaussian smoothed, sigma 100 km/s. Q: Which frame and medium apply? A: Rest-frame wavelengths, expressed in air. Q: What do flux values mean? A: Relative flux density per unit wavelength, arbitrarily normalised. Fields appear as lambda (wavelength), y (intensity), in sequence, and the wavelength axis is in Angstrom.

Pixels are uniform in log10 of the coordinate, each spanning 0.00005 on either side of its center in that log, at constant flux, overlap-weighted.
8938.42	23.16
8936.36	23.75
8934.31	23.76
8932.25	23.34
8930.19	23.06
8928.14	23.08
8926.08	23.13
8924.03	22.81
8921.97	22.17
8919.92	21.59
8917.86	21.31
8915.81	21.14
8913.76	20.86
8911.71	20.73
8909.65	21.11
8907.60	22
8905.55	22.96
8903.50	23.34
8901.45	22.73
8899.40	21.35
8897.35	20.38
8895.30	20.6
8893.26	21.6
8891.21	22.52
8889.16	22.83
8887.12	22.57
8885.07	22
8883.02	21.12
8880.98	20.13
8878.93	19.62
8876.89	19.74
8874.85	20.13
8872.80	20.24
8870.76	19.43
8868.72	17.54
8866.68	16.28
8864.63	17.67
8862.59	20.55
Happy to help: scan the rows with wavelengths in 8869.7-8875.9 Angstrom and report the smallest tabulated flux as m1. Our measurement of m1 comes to 19.43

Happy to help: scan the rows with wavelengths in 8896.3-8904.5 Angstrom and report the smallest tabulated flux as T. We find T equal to 20.38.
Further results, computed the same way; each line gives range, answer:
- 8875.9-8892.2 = 19.62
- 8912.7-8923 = 20.86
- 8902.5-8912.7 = 20.73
